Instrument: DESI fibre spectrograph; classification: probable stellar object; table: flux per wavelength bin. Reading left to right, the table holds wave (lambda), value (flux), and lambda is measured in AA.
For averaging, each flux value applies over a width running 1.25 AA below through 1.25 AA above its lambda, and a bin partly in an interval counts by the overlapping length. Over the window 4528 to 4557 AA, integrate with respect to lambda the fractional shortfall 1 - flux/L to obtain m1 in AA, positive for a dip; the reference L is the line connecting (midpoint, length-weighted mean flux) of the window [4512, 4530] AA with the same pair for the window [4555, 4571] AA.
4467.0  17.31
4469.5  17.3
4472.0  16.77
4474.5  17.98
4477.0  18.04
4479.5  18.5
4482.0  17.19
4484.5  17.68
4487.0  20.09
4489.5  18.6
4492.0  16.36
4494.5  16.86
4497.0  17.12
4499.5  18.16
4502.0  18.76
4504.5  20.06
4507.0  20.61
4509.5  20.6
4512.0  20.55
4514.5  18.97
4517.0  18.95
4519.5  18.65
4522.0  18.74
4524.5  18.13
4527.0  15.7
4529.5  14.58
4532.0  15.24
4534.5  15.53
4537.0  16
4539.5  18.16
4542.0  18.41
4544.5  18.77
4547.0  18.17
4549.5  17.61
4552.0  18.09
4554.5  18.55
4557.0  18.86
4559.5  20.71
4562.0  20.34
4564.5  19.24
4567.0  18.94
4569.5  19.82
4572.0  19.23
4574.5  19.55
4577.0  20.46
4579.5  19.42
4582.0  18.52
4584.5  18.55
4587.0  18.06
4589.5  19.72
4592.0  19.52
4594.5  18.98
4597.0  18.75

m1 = 2.4 AA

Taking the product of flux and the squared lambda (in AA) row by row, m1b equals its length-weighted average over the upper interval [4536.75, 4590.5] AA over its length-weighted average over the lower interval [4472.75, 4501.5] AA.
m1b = 1.10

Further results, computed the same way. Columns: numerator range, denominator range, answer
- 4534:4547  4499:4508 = 0.92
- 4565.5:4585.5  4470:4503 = 1.13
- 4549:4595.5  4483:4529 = 1.07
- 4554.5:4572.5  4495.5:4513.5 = 1.04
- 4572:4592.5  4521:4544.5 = 1.17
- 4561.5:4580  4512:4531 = 1.12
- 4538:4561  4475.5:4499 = 1.07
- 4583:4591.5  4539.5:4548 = 1.04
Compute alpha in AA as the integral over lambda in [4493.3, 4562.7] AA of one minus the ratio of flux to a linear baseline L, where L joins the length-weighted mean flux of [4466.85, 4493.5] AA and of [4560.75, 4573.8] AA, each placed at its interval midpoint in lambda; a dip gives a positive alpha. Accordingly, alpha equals 1.9 AA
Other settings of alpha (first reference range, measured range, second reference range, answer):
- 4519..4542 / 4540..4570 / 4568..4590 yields -1.49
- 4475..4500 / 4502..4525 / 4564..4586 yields -1.51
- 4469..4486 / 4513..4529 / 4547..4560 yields 0.13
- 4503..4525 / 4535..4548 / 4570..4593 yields 1.10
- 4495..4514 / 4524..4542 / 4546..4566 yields 2.68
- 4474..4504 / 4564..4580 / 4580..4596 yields -0.66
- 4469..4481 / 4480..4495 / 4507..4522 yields 0.35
